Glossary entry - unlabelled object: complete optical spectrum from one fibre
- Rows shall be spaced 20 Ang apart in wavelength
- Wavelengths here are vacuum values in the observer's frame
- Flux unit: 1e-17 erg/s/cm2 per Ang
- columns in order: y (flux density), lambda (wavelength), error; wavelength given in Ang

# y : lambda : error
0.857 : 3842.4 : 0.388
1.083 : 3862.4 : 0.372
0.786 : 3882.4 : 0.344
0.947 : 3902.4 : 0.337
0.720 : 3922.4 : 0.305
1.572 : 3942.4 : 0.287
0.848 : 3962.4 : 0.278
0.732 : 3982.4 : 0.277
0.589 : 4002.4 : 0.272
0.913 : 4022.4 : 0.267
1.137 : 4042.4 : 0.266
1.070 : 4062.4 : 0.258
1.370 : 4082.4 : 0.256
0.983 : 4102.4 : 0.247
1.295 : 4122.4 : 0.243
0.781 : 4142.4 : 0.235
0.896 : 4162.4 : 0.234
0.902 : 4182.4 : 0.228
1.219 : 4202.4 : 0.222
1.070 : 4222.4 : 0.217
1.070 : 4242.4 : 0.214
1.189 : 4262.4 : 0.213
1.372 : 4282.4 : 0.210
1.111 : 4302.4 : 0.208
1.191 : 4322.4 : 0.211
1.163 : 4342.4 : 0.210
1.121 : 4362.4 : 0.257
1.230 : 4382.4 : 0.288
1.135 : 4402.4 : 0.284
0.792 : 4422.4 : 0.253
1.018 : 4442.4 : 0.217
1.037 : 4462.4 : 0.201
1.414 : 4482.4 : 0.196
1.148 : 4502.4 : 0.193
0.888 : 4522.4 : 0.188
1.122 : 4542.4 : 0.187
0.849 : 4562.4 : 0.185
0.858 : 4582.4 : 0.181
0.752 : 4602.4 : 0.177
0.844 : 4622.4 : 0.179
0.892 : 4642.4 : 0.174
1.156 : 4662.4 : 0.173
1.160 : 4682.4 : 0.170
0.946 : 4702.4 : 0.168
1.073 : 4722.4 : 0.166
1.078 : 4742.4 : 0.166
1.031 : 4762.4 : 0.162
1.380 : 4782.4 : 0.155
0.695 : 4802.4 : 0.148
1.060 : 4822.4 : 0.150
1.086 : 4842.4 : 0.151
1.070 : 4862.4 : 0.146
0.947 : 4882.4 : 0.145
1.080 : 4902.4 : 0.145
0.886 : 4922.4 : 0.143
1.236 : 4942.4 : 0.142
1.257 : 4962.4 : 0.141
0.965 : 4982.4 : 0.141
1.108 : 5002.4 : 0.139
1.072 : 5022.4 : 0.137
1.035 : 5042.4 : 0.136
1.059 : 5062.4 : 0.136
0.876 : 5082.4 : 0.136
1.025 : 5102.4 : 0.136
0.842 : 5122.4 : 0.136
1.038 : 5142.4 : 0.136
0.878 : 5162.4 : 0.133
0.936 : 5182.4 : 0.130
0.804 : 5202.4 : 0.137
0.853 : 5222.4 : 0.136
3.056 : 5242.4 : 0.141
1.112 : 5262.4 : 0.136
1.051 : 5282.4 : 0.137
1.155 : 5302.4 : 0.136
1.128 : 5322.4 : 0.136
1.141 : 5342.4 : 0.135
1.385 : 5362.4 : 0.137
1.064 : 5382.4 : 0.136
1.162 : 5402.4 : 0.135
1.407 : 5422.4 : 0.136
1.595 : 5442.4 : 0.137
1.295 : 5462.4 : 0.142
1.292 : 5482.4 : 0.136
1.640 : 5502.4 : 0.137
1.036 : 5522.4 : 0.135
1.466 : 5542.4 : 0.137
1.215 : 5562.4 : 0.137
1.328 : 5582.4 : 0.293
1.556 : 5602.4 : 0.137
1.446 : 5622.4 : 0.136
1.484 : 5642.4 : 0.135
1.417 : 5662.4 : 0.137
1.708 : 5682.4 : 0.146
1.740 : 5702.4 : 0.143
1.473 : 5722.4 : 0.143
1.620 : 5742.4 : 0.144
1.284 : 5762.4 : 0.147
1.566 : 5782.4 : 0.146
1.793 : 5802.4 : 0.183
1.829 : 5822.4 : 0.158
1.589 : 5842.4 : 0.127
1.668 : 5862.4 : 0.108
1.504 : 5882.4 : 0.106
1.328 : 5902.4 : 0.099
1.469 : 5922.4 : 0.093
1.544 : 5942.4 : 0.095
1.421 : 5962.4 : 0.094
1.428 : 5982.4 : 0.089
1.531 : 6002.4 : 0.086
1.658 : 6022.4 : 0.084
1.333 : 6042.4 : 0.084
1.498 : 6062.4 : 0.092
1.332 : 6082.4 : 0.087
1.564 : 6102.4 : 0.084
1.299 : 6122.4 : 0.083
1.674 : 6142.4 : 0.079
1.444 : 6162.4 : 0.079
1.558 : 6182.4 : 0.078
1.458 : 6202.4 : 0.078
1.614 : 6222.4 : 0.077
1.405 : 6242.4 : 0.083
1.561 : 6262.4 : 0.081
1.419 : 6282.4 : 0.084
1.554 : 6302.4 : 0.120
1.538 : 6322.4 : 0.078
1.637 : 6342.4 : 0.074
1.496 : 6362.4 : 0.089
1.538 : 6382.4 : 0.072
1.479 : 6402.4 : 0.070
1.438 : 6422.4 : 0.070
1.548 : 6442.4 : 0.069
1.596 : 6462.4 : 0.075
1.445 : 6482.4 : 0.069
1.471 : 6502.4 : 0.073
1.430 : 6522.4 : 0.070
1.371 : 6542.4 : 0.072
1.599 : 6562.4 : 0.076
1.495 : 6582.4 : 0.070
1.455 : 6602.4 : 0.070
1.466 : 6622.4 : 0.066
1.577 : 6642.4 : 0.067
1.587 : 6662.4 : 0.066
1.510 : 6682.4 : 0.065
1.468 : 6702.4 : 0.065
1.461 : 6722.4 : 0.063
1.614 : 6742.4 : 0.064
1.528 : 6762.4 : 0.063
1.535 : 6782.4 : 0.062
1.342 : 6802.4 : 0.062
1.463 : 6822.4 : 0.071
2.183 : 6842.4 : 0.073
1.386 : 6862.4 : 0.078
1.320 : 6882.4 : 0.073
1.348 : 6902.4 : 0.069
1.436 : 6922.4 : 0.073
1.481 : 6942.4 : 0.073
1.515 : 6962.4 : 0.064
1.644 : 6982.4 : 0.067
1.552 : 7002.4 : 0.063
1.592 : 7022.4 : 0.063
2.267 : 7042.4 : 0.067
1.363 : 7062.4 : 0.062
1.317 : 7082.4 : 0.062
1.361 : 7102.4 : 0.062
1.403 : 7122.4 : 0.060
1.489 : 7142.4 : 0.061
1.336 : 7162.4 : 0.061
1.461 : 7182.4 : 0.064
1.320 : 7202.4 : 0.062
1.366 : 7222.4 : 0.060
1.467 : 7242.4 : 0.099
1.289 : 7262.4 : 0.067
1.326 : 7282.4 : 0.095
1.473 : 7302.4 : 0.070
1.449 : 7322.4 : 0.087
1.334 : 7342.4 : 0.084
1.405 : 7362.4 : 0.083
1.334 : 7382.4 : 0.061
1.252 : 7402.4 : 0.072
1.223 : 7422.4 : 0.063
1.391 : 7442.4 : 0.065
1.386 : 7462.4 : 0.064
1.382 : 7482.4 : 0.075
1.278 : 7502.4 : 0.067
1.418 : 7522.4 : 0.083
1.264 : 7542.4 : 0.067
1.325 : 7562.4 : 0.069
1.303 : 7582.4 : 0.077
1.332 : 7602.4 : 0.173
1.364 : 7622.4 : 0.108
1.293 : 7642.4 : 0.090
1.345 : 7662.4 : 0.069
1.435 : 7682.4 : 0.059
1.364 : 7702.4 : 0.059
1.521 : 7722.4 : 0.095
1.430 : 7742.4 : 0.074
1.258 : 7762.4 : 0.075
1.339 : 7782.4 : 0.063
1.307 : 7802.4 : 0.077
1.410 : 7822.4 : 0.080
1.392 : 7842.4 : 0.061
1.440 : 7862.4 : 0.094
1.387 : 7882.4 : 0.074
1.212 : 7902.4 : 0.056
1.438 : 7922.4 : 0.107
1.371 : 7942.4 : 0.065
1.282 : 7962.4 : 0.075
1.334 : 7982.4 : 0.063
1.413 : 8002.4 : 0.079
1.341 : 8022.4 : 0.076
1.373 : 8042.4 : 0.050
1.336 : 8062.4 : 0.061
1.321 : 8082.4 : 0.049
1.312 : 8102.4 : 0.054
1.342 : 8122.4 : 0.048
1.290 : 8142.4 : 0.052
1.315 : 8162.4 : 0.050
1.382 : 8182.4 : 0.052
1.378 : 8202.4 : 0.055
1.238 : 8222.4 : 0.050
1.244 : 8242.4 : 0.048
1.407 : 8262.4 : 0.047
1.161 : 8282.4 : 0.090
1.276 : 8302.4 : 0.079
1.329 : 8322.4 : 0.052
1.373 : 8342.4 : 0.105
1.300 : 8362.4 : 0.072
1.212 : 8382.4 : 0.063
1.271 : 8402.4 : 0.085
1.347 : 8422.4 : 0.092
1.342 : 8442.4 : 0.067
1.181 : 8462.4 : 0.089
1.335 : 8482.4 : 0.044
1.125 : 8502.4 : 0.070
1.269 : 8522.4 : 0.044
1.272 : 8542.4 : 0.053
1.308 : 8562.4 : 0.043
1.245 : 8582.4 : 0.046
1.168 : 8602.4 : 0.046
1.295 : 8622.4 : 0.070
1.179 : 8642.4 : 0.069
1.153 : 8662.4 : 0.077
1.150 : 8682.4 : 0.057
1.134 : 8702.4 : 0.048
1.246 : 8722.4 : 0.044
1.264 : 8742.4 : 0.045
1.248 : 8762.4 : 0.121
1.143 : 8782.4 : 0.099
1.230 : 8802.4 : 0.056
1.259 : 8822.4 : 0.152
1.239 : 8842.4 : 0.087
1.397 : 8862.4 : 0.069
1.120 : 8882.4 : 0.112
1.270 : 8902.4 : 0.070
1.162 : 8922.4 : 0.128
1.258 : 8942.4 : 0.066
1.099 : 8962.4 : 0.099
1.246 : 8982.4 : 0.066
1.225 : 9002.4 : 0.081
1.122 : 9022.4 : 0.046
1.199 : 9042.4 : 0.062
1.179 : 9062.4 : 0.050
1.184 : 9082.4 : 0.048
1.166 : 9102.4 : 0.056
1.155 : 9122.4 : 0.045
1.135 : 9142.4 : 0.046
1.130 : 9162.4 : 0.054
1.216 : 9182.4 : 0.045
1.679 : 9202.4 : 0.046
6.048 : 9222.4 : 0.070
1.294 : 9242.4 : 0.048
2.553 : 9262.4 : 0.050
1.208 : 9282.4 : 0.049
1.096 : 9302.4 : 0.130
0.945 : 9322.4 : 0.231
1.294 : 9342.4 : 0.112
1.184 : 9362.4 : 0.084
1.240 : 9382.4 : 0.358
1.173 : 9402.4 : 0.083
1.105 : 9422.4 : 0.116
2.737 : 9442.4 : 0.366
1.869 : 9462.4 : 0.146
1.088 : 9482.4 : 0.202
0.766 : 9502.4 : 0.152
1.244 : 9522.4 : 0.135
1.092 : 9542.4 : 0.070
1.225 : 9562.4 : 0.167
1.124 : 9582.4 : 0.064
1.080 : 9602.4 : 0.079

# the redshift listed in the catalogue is 0.406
